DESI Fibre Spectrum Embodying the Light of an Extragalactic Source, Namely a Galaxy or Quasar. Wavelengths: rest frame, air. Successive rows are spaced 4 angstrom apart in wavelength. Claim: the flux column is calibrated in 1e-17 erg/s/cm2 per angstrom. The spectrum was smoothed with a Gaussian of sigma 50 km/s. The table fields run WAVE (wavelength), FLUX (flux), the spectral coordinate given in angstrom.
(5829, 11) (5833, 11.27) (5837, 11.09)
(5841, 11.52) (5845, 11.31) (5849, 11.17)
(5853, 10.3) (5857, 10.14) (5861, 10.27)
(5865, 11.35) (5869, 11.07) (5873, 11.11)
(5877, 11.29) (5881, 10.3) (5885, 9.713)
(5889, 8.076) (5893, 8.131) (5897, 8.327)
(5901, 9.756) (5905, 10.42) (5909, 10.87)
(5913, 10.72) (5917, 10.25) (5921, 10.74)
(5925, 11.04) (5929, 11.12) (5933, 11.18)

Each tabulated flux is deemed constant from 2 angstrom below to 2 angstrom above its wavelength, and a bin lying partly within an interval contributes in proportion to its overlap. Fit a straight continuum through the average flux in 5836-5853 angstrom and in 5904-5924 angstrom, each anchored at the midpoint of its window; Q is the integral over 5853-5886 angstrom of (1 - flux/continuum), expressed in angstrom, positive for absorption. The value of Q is 0.9 angstrom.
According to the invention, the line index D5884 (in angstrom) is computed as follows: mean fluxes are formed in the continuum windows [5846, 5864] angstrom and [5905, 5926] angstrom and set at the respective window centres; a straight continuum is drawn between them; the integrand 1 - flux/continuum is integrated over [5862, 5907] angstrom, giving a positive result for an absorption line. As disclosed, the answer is 2.77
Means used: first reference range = 10.6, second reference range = 10.7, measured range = 9.97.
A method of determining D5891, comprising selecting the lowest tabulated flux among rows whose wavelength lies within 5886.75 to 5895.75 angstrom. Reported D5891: 8.076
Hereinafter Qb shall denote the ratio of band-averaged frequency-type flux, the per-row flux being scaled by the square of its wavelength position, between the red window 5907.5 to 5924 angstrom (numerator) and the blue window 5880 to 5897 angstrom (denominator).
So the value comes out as 1.21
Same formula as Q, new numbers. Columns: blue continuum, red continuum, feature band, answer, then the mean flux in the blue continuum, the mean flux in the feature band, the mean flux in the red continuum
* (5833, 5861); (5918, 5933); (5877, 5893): 2.2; 10.9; 9.45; 10.9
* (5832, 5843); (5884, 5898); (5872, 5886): -2.3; 11.3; 10.6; 8.5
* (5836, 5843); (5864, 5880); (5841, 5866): 1.0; 11.3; 10.8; 11.1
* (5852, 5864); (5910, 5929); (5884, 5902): 3.2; 10.3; 8.7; 10.7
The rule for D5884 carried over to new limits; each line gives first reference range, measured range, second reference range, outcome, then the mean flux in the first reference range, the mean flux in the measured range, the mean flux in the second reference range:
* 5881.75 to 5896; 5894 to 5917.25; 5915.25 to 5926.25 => -0.4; 8.76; 9.96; 10.7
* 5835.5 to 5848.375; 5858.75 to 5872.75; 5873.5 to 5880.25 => 0.3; 11.3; 10.9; 11.1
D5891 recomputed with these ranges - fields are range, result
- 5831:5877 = 10.14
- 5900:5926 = 9.756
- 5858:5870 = 10.27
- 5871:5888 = 9.713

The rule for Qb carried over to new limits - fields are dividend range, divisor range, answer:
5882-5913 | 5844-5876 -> 0.88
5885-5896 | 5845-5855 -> 0.79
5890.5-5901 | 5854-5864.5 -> 0.83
